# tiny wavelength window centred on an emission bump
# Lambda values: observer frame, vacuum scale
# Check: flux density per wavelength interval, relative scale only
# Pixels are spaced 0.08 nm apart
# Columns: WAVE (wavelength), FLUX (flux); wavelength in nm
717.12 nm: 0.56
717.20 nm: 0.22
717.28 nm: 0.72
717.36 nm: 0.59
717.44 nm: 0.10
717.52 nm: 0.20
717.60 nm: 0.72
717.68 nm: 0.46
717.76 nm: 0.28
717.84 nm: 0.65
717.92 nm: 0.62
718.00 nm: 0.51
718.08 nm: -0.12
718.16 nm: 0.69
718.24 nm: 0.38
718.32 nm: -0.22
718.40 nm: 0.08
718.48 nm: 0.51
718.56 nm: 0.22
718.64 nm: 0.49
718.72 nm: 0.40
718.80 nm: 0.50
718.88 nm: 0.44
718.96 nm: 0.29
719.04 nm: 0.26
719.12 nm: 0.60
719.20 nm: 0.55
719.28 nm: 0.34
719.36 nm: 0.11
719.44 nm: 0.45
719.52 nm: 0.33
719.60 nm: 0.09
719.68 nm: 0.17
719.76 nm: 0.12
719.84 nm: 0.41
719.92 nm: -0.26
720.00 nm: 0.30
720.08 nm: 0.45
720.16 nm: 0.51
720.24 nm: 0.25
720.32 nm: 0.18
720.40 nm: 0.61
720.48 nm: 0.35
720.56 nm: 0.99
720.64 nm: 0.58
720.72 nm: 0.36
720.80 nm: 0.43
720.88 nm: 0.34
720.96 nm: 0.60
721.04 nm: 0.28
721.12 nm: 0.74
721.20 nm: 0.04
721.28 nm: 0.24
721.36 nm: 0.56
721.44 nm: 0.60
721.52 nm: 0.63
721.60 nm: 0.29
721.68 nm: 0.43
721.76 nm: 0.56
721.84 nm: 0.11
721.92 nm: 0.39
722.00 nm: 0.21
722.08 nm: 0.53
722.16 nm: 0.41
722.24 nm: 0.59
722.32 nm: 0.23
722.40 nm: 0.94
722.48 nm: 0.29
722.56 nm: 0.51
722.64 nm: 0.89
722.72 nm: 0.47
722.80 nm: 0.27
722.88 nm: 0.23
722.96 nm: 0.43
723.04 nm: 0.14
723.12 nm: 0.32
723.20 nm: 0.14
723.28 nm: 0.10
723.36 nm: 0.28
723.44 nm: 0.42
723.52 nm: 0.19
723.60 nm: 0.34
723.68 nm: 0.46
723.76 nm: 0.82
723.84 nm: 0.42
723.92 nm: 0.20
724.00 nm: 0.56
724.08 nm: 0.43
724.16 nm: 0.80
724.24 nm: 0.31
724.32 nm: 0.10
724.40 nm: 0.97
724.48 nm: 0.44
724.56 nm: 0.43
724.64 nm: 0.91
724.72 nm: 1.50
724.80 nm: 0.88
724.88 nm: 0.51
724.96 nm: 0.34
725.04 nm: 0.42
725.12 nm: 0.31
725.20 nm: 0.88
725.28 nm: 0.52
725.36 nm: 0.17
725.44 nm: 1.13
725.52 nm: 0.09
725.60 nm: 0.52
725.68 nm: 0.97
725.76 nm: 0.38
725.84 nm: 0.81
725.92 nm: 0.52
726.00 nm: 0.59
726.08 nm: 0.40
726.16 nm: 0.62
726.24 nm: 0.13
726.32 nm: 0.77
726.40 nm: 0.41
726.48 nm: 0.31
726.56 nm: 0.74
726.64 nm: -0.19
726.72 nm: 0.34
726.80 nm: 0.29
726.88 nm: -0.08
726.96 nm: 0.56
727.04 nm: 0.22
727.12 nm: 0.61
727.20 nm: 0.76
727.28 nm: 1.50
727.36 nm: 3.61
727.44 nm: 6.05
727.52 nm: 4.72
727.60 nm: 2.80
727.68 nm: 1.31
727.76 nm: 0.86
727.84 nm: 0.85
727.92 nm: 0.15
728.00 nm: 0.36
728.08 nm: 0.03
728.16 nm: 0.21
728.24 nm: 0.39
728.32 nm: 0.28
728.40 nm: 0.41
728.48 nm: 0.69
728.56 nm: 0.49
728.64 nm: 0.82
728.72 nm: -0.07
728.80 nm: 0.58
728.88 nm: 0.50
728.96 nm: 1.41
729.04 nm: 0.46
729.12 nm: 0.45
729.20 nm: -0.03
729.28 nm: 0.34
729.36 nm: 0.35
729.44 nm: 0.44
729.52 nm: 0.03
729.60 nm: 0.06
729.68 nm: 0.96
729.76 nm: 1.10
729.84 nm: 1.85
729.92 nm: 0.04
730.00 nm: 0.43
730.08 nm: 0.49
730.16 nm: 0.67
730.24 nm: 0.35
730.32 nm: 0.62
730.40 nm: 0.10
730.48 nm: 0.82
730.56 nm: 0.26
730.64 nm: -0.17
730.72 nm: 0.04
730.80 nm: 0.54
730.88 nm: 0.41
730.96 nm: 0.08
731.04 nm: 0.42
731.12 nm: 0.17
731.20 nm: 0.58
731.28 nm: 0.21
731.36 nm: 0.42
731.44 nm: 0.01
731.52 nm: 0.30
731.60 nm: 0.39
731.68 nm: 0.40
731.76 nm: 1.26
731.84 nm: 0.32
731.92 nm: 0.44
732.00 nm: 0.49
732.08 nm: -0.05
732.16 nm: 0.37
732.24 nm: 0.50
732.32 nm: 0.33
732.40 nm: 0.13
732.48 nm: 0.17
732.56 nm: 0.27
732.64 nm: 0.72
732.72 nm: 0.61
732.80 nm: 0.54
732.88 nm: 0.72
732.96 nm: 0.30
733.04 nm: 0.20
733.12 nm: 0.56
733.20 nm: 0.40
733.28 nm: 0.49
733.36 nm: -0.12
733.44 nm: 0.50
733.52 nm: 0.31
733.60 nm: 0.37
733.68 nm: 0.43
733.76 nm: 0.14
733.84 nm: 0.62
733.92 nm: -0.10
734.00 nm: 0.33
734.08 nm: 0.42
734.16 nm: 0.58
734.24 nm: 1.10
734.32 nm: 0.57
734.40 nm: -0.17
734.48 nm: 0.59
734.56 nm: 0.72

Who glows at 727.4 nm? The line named H-alpha 6563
